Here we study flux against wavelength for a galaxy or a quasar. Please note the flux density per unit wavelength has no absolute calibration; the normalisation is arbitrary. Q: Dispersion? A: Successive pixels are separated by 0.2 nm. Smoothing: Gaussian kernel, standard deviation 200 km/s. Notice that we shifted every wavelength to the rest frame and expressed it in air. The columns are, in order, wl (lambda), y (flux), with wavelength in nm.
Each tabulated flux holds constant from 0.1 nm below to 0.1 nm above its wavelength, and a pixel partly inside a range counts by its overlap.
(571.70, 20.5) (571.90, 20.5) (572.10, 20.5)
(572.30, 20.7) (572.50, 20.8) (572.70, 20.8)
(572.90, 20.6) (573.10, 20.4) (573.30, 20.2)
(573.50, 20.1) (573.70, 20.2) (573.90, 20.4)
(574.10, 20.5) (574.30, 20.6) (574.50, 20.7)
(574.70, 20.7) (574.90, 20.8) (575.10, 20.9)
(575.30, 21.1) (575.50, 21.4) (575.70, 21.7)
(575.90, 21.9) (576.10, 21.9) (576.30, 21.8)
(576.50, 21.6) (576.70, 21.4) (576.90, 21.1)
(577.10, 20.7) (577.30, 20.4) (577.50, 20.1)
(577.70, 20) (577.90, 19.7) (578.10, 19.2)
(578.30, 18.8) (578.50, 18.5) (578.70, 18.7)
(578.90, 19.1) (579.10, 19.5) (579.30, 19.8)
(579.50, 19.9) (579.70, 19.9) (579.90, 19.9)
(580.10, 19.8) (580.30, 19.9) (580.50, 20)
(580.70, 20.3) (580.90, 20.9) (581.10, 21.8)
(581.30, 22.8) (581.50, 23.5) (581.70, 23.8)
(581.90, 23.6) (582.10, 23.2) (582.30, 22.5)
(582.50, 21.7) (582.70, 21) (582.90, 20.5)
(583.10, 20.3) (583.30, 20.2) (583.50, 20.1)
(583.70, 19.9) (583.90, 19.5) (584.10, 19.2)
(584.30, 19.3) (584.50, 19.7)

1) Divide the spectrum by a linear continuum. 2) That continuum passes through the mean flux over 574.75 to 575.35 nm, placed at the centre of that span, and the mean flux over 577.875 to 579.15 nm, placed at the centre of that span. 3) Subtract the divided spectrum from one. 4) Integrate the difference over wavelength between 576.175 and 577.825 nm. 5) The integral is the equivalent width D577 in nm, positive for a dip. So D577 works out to -0.086 nm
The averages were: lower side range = 20.9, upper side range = 19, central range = 20.9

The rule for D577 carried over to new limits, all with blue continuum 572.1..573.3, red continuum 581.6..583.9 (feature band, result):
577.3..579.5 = 0.17 nm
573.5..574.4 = 0.01 nm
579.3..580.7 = 0.09 nm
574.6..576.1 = -0.03 nm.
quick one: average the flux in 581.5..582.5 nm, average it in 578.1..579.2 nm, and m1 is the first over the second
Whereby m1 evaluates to 1.22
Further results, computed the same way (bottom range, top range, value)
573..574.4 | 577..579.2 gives 0.96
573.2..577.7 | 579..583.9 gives 1.00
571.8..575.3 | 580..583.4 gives 1.05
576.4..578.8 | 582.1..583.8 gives 1.05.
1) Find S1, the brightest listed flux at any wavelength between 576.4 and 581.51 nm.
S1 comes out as 23.5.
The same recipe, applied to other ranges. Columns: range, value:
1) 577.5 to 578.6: 20.1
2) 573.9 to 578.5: 21.9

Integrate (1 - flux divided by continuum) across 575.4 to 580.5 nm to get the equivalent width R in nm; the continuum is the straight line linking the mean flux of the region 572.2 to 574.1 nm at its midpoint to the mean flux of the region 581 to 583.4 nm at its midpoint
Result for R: 0.25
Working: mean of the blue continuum 20.5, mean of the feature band 20.3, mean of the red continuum 22.1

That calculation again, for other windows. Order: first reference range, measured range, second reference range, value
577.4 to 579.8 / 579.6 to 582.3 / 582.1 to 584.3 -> -0.20 nm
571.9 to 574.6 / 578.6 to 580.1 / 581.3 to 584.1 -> 0.11 nm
